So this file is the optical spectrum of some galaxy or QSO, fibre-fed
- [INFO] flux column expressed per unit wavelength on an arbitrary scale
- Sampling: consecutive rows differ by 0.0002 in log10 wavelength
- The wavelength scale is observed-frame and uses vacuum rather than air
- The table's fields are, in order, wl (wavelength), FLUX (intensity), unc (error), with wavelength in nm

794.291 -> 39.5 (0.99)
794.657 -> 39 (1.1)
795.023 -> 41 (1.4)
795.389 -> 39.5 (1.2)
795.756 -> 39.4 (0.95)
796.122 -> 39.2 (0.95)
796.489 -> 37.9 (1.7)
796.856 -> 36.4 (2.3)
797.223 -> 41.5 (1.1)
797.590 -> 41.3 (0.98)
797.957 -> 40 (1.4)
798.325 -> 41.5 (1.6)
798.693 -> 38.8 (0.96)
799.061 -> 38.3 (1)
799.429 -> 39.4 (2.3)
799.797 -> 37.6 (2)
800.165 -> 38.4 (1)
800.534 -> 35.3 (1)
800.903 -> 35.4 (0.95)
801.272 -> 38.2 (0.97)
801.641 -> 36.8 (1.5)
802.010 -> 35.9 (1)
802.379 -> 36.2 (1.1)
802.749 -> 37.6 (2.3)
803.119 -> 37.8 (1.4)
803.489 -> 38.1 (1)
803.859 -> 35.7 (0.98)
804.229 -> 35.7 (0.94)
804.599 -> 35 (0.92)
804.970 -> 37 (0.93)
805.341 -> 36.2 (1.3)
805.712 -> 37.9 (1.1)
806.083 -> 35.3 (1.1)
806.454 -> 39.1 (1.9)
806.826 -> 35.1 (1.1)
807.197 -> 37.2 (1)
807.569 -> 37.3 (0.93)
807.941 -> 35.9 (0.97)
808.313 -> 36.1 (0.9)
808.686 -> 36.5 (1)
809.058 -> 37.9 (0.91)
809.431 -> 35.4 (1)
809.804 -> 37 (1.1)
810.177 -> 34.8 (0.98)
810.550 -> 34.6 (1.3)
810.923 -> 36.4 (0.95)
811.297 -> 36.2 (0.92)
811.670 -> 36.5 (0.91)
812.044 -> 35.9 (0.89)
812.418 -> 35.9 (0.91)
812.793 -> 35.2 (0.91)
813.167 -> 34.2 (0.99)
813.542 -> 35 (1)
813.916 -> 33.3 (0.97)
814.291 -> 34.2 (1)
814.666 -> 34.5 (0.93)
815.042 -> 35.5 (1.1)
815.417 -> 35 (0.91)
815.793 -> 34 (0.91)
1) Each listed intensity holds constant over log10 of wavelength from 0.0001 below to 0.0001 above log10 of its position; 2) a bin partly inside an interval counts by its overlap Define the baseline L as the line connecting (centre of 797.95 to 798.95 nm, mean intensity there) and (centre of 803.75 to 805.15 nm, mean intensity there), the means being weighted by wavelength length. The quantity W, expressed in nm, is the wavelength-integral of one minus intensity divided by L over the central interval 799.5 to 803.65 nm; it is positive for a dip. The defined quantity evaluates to 0.08 nm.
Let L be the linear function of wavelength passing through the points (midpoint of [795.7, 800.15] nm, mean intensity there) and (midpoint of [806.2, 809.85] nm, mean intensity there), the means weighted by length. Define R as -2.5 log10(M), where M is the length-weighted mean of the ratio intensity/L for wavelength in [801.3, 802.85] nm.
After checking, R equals 0.042 mag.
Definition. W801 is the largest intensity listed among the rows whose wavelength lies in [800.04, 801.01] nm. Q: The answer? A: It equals 38.4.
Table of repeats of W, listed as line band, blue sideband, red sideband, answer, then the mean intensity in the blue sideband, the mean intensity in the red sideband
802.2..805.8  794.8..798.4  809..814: 0.09 nm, 39.7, 35.6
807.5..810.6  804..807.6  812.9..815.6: -0.04 nm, 36.5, 34.6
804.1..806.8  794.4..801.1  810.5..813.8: 0.04 nm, 38.9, 35.5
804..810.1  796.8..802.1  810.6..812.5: 0.07 nm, 38.4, 36.1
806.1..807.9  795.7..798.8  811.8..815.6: 0.00 nm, 39.6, 34.9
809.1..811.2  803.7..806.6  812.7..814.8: -0.03 nm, 36.5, 34.4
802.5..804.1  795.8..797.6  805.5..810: 0.02 nm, 39.1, 36.7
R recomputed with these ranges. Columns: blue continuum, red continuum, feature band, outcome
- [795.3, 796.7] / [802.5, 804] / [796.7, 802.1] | -0.006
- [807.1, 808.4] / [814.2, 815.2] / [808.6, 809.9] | -0.014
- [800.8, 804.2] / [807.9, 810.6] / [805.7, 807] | -0.009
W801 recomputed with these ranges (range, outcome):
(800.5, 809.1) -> 39.1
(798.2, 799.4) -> 41.5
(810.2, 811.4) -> 36.4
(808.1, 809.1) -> 37.9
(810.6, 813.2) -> 36.5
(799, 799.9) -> 39.4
